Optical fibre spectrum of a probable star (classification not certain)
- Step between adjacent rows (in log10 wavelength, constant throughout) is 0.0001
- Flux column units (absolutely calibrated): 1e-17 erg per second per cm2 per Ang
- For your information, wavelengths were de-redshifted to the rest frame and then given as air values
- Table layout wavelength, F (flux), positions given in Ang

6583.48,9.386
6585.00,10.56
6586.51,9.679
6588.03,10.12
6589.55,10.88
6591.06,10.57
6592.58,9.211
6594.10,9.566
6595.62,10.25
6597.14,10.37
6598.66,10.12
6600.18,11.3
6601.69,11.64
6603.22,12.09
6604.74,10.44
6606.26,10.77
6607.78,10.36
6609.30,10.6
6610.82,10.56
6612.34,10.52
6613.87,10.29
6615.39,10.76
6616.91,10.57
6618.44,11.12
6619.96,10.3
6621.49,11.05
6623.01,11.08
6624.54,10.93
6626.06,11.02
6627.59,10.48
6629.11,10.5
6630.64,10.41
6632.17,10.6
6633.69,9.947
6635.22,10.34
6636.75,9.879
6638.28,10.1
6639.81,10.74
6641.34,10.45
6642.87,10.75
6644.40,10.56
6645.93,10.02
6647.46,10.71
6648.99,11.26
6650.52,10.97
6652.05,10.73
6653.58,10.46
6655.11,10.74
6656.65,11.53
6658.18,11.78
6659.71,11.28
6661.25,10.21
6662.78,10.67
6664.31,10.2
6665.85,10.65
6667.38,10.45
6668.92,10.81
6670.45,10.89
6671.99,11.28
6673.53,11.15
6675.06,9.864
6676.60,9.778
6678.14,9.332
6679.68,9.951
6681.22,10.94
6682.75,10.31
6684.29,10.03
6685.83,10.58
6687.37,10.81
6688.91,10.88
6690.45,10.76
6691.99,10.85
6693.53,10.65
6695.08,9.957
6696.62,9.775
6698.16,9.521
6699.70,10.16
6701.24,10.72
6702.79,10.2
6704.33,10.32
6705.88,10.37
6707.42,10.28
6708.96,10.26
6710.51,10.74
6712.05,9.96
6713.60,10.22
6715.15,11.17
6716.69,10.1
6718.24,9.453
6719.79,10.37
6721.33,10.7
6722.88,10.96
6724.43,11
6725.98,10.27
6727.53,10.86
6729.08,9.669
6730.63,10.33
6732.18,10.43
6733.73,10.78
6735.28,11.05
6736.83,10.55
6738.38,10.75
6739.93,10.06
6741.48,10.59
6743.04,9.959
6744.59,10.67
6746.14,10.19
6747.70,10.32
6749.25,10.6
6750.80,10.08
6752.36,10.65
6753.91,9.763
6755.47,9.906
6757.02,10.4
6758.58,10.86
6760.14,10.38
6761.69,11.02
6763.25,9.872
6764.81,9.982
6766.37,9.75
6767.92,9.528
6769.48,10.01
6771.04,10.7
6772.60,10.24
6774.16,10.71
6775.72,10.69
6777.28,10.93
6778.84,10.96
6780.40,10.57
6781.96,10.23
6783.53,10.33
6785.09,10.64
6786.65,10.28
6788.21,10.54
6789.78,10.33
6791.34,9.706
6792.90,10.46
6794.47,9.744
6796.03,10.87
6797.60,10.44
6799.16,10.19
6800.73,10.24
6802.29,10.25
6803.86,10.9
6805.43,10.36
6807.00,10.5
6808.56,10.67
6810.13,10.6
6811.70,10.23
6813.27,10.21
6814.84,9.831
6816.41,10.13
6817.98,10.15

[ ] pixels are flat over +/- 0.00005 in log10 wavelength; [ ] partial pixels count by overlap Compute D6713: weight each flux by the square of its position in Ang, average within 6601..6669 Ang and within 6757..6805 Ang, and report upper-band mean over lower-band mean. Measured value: 1.0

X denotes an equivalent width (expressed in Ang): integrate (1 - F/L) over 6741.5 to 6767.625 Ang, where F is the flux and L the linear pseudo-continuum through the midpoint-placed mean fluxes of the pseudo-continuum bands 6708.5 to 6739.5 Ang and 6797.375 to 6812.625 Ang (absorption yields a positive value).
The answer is 0.5 Ang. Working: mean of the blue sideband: 10.5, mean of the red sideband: 10.4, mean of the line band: 10.3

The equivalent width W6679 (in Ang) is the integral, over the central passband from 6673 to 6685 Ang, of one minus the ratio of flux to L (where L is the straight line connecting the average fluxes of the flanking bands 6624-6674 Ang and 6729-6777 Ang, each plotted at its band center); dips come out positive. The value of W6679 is 0.5 Ang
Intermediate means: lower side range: 10.7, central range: 10.2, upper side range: 10.4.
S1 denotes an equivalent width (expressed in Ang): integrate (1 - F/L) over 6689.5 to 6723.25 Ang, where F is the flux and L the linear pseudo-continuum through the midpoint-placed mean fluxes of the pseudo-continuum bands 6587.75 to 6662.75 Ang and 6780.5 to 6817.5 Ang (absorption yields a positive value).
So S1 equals 0.51 Ang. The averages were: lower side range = 10.6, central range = 10.3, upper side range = 10.3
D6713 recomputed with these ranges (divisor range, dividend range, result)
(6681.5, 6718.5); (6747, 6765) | 1.01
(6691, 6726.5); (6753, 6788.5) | 1.02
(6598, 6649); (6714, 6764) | 1.01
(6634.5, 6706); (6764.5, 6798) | 1.02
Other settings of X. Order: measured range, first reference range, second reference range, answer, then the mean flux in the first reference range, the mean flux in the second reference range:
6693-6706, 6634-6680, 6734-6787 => 0.4 Ang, 10.6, 10.4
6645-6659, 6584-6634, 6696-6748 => -0.6 Ang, 10.6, 10.4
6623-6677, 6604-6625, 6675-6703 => -0.9 Ang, 10.7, 10.3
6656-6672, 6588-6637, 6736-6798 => -0.5 Ang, 10.6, 10.4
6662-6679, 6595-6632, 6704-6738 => 0.2 Ang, 10.7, 10.5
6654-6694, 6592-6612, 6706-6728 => -0.5 Ang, 10.6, 10.4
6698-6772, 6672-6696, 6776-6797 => 0.5 Ang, 10.4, 10.4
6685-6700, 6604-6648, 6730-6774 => 0.1 Ang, 10.5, 10.3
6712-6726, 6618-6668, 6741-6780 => 0.0 Ang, 10.7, 10.4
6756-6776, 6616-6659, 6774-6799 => 0.3 Ang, 10.7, 10.5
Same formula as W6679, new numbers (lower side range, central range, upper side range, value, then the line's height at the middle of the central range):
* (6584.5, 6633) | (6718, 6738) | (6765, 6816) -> -0.2 Ang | 10.4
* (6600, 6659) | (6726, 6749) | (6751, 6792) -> 0.0 Ang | 10.4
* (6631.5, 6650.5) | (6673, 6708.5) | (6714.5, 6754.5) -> 0.5 Ang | 10.5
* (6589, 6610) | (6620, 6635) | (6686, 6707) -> -0.2 Ang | 10.5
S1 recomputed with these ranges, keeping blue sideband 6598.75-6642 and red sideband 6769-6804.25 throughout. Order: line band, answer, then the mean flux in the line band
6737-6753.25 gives 0.16 Ang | 10.4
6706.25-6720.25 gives 0.33 Ang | 10.3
